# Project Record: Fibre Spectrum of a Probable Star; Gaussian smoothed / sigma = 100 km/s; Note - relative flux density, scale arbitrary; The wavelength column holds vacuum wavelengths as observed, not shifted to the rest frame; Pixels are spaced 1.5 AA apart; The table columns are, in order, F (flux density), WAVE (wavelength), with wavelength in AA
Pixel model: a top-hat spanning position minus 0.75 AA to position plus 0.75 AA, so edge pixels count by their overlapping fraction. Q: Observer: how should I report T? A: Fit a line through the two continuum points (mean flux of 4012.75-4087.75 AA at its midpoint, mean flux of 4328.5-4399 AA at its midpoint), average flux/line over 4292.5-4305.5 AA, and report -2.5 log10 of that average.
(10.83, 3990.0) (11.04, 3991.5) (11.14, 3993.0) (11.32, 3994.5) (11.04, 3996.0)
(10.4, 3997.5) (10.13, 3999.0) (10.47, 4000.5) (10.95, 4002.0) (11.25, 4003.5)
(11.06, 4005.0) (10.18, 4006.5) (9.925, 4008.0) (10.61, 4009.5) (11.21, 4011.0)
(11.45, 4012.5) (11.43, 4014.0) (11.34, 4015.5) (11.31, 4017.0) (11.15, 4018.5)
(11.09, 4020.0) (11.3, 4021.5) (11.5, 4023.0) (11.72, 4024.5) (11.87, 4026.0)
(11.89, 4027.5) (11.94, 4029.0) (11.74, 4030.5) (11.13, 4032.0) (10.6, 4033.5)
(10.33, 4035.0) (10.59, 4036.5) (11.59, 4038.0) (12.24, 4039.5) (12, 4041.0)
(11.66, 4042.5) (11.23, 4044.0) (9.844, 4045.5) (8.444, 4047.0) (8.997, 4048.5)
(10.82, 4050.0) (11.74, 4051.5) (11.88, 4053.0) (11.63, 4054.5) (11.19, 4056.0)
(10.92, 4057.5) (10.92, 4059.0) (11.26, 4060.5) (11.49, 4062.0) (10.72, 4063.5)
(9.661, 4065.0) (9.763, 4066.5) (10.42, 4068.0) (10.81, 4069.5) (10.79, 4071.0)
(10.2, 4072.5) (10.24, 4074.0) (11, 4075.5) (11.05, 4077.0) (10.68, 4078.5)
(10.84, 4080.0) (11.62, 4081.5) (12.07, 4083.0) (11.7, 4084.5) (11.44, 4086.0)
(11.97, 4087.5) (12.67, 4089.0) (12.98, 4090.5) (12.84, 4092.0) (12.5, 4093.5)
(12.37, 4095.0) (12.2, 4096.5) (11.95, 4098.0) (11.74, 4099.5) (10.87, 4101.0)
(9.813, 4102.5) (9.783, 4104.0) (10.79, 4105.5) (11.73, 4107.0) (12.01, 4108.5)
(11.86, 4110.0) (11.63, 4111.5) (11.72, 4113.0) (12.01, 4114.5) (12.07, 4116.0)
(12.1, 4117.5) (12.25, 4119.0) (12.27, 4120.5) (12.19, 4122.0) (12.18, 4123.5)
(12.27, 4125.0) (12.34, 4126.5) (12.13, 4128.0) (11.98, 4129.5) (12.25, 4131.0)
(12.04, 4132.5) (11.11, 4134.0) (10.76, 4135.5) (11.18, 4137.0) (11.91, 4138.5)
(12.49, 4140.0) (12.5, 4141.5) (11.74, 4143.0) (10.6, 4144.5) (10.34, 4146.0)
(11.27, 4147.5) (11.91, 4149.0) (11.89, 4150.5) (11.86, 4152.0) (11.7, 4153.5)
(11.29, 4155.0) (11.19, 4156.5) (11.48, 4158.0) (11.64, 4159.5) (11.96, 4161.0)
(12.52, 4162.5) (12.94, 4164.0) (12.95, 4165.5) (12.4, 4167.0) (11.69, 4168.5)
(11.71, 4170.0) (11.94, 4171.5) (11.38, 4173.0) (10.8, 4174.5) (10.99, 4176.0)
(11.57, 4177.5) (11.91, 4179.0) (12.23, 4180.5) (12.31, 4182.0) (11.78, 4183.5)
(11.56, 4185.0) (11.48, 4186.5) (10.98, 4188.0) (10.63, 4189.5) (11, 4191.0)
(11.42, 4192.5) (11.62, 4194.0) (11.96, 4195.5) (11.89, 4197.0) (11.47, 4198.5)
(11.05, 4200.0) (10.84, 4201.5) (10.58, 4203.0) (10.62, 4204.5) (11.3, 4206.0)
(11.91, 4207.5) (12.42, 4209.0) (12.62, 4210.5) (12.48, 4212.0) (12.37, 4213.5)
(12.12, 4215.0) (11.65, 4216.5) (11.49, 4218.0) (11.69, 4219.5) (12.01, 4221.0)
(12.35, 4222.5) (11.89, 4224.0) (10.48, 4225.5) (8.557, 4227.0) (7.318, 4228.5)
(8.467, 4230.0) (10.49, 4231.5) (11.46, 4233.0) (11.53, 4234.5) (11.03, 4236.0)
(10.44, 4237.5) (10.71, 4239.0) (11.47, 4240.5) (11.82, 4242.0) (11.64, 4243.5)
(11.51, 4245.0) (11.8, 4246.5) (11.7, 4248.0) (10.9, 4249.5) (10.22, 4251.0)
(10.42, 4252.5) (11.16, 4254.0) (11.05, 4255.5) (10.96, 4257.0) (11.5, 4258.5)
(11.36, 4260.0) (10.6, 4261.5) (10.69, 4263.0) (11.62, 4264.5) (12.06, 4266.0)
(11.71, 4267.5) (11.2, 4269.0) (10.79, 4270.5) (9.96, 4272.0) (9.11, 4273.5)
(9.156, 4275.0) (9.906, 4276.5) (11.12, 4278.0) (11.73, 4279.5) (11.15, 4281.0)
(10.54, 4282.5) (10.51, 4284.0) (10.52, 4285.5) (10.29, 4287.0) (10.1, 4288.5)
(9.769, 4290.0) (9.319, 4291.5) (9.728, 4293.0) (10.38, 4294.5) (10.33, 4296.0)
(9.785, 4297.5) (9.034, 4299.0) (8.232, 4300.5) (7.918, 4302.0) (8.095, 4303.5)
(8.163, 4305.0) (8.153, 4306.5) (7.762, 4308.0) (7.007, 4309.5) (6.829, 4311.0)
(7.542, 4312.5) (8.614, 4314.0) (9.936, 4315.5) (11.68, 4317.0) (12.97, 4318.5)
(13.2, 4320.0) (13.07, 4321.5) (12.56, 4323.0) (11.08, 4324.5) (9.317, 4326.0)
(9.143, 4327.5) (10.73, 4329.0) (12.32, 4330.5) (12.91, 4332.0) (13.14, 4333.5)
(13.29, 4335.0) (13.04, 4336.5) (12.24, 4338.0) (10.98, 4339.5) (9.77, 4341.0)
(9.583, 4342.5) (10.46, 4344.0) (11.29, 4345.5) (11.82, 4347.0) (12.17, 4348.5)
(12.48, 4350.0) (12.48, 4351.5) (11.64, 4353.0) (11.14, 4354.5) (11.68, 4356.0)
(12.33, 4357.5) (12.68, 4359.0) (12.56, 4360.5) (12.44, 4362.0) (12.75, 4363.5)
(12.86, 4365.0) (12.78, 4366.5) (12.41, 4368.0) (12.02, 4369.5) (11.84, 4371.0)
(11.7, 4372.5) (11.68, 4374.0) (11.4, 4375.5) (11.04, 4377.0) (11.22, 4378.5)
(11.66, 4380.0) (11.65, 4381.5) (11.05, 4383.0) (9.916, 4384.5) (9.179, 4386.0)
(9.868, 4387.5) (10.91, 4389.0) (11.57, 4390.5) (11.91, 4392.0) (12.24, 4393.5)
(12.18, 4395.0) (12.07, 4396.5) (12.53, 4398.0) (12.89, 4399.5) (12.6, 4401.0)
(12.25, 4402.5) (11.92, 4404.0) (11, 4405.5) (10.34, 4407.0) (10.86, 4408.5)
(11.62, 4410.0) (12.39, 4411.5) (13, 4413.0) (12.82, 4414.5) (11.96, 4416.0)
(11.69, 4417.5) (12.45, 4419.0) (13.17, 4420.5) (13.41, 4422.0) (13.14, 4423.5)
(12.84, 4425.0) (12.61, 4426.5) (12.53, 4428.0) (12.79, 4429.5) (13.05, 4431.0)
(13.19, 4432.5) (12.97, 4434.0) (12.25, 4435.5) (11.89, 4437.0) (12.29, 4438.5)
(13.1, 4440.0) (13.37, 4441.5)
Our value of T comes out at 0.266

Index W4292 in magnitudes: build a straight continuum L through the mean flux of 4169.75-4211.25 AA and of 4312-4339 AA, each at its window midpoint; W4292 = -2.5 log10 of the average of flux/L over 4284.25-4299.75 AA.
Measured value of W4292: 0.16 mag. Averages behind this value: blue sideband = 11.5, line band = 9.94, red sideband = 11.5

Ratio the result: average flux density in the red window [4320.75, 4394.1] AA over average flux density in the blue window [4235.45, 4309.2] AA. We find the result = 1.12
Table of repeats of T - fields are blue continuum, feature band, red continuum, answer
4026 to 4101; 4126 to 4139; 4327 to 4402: -0.04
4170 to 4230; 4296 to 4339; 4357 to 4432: 0.15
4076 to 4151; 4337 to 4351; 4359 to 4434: 0.07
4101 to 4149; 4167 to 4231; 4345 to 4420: 0.03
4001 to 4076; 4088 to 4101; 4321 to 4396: -0.11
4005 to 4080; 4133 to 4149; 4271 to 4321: -0.10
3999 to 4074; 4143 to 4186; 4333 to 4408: -0.04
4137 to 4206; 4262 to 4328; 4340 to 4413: 0.16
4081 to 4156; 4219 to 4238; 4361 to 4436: 0.12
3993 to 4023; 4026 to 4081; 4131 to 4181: 0.03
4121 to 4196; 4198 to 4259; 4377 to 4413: 0.05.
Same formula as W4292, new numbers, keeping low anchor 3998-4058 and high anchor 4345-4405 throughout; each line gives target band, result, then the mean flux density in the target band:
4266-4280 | 0.10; 10.6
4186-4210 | 0.01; 11.3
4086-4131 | -0.06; 11.9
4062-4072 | 0.07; 10.4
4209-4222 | -0.06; 12.1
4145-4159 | -0.01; 11.4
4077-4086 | -0.02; 11.4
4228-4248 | 0.07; 10.8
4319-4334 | 0.00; 11.7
